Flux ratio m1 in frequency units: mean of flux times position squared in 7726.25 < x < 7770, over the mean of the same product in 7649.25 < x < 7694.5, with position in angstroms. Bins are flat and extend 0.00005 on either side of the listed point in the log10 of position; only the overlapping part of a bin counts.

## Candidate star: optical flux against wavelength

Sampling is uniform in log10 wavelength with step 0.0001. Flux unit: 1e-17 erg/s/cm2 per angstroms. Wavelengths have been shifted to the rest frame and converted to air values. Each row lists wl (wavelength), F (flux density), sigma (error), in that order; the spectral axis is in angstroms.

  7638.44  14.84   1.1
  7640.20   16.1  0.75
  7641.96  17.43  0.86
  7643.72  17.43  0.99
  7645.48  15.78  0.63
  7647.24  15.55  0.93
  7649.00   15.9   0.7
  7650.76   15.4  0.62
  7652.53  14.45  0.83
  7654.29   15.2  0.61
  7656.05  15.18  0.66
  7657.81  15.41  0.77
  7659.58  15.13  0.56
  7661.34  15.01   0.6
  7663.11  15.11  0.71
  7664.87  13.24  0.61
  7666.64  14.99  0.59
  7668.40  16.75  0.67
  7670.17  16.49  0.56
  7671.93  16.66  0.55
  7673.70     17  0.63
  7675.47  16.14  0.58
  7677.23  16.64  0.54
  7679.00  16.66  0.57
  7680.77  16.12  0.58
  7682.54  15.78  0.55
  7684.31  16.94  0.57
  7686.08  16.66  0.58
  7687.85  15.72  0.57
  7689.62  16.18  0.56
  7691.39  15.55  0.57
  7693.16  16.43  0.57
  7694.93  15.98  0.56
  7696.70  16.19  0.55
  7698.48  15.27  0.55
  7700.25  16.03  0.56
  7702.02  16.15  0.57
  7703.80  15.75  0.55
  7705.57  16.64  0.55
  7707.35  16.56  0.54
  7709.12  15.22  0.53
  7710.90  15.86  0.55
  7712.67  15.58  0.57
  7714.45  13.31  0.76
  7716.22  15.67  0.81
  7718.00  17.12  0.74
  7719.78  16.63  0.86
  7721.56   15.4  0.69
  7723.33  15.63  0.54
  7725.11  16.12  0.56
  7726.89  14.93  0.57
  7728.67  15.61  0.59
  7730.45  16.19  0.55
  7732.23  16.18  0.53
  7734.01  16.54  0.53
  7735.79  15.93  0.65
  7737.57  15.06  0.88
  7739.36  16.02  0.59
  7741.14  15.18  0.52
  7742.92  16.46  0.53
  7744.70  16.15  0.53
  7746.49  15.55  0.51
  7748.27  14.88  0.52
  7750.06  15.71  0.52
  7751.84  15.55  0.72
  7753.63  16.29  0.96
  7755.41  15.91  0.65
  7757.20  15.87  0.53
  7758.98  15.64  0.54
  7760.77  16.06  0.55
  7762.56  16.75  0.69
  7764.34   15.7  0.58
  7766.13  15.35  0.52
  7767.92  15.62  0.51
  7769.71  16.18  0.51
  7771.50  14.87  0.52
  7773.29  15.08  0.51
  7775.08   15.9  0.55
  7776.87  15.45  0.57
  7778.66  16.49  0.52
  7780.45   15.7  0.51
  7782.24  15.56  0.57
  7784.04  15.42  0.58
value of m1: 1.0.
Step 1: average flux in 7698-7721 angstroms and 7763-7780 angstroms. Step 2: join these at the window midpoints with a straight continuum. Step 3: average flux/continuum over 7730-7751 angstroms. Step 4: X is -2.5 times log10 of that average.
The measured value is -0.004 mag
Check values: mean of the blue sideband 15.8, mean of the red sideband 15.7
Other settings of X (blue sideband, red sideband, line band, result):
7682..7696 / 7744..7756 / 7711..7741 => 0.010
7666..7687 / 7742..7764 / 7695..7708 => 0.013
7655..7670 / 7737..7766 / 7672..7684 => -0.079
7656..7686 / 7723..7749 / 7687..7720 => -0.003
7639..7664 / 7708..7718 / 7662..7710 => -0.038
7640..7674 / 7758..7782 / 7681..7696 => -0.031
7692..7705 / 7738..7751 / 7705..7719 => 0.011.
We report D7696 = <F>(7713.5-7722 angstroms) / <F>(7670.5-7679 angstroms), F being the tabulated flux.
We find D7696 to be 0.94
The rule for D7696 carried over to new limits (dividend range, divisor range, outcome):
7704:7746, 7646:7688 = 1.00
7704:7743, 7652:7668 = 1.06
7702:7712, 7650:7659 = 1.06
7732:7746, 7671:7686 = 0.96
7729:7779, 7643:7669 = 1.03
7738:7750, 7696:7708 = 0.98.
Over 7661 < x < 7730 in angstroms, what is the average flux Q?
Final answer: 15.9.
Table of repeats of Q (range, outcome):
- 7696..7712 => 16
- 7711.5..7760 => 15.7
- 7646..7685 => 15.7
